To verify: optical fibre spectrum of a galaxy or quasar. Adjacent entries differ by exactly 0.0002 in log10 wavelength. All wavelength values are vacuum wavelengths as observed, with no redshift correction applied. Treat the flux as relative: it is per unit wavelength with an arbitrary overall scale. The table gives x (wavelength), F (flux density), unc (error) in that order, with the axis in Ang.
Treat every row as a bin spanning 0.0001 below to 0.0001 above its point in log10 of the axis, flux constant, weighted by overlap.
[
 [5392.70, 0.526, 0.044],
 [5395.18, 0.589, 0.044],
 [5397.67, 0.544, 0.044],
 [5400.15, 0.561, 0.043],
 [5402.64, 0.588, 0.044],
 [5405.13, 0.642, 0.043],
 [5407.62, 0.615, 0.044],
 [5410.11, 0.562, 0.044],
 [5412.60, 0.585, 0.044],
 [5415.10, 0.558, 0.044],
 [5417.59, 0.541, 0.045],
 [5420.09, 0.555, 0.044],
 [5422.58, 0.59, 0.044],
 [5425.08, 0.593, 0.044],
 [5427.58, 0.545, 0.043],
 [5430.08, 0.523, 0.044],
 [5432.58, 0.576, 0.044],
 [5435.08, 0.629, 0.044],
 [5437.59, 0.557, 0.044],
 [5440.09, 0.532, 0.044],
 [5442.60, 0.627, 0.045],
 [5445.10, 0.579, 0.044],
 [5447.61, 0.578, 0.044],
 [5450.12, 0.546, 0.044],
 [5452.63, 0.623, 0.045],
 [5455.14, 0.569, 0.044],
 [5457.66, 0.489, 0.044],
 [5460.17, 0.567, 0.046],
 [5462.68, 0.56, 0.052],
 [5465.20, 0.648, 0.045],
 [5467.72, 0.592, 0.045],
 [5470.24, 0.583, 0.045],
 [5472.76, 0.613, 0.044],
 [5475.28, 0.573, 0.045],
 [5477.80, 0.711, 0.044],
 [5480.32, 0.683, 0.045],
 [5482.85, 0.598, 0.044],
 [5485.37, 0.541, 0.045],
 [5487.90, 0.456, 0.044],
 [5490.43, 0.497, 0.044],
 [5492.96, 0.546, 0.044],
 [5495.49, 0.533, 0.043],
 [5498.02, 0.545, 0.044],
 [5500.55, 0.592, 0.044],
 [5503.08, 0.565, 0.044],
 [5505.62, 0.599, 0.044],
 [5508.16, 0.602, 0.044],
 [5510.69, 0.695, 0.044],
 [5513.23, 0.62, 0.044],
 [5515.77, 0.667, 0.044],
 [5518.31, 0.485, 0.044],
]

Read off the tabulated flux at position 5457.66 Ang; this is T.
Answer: 0.489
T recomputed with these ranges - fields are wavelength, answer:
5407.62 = 0.615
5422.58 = 0.59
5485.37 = 0.541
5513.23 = 0.62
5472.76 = 0.613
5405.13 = 0.642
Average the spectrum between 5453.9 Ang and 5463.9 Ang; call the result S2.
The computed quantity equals 0.546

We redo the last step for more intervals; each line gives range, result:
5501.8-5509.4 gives 0.588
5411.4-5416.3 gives 0.571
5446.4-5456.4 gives 0.579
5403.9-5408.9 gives 0.628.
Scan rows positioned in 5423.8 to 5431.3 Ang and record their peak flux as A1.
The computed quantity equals 0.593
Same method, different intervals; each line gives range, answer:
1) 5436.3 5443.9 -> 0.627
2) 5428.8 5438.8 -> 0.629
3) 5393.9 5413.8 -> 0.642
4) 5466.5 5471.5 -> 0.592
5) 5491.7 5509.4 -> 0.602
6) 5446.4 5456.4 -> 0.623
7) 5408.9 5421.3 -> 0.585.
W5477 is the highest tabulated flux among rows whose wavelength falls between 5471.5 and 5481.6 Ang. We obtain 0.711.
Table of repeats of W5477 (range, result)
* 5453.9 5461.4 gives 0.569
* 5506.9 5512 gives 0.695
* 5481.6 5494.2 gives 0.598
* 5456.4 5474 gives 0.648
